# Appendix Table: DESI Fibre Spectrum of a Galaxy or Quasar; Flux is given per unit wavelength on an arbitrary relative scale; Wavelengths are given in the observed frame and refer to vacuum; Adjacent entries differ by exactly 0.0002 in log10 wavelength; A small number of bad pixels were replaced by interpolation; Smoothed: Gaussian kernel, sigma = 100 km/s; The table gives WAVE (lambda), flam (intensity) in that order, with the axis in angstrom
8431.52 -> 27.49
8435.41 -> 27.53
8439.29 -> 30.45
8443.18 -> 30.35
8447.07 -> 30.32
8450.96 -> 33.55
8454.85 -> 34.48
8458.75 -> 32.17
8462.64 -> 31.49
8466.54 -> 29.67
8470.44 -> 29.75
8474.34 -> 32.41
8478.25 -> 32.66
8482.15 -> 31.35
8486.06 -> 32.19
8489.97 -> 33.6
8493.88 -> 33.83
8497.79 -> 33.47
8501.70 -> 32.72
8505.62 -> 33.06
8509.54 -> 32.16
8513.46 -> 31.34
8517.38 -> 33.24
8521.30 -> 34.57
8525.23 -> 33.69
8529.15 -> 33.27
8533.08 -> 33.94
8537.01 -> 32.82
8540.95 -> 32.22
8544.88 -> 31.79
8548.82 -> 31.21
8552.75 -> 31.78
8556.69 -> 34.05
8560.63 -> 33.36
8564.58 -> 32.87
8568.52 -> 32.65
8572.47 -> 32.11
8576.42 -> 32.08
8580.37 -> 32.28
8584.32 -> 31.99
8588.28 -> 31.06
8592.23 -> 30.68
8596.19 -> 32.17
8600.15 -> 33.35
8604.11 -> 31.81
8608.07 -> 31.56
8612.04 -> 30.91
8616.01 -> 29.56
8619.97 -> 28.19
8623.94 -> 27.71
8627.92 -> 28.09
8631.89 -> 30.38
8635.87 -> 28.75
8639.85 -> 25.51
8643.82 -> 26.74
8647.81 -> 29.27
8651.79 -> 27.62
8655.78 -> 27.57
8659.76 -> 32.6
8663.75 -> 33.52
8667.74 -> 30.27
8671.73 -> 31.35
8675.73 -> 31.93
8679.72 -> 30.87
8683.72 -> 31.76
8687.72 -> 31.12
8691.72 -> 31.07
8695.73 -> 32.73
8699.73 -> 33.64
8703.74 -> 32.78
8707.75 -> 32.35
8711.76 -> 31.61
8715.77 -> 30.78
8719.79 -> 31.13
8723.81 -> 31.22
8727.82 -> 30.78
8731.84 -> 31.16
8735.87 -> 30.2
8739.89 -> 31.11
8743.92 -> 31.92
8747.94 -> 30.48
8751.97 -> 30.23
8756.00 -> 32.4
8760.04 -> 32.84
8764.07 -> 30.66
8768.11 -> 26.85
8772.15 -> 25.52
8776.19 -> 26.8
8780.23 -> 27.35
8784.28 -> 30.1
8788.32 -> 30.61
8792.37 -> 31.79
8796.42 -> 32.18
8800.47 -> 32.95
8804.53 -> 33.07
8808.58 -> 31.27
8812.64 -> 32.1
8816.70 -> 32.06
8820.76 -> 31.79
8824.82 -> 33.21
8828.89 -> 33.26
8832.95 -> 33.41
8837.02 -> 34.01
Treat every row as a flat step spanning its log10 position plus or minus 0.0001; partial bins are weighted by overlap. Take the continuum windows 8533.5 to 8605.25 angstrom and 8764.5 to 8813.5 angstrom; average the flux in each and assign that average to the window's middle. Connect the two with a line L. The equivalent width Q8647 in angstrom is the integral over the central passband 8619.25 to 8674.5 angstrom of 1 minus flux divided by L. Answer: 4.0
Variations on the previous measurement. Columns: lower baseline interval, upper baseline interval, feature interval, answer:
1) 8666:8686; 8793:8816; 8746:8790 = 3.50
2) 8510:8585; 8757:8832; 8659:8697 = 0.07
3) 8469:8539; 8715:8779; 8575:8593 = 0.16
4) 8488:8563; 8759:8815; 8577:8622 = 1.31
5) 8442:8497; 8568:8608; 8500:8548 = -1.28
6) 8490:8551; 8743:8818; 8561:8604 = 0.26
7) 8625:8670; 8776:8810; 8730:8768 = -0.82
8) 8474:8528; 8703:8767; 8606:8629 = 1.93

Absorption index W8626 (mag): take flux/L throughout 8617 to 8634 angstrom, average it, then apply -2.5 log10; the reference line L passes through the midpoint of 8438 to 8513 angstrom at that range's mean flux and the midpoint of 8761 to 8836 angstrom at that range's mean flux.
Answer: 0.104 mag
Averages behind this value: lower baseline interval 32.1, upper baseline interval 30.9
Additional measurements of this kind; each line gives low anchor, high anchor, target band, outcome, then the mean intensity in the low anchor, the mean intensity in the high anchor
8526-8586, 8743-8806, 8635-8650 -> 0.15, 32.6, 30.3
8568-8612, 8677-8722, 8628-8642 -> 0.13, 31.9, 31.8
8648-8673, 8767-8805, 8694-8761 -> -0.06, 30.4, 29.7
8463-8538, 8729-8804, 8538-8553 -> 0.01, 32.6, 30.3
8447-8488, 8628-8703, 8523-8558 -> -0.05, 31.9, 30.4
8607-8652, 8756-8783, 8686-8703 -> -0.13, 28.7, 28.7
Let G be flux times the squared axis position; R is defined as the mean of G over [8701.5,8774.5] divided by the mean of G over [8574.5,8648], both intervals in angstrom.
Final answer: 1.05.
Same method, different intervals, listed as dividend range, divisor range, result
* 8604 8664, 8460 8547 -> 0.92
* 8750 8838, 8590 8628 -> 1.06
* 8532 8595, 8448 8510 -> 1.02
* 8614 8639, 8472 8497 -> 0.91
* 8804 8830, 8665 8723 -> 1.05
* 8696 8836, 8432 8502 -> 1.06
